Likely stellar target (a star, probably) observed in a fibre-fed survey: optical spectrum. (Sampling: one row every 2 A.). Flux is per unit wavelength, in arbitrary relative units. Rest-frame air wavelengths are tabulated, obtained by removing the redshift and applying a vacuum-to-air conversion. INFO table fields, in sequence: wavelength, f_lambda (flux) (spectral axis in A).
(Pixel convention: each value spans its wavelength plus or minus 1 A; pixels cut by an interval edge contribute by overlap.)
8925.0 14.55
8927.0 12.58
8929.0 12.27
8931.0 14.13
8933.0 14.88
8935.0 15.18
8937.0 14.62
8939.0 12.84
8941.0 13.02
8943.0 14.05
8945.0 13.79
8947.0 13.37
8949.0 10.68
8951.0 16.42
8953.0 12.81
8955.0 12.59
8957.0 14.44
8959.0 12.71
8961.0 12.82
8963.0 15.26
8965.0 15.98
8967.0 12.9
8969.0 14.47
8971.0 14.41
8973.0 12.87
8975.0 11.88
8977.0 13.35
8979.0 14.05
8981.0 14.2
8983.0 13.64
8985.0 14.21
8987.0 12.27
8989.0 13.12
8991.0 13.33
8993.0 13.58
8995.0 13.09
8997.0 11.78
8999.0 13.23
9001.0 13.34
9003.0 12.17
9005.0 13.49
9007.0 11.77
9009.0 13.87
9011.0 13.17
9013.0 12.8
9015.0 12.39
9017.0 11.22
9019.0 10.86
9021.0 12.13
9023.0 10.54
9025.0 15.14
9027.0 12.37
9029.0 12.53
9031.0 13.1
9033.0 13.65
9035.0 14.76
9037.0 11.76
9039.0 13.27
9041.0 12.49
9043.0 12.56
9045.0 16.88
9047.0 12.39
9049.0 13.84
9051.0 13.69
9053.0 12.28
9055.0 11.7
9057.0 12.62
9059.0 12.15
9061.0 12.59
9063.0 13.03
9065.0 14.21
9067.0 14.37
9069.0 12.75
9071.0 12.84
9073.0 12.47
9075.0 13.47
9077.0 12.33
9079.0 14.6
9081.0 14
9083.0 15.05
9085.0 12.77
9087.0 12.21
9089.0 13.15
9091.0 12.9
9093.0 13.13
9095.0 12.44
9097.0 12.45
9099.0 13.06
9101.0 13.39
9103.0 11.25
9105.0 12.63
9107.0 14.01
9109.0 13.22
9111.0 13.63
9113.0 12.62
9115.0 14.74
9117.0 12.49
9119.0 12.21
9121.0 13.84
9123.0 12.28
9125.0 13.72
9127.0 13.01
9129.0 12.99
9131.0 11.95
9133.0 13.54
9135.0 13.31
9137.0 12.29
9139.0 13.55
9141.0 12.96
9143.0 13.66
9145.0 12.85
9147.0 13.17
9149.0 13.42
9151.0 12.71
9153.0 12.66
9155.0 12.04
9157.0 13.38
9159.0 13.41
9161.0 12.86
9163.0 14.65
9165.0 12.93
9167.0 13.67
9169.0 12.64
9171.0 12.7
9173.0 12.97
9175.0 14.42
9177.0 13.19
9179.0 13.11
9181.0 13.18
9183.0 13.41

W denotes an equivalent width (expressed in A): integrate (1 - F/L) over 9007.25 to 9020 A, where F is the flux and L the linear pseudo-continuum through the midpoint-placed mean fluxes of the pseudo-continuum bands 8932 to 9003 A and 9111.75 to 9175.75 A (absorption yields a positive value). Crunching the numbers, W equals 1.0 A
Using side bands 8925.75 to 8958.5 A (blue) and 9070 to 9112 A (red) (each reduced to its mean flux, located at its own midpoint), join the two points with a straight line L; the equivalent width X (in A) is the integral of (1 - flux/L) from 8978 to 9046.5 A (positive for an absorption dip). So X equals 1.8 A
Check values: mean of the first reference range 13.6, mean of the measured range 13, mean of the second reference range 13.1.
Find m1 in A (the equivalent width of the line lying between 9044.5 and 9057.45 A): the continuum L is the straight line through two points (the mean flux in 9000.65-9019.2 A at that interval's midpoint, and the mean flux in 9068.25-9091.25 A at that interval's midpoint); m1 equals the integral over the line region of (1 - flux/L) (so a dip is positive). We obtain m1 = -0.3 A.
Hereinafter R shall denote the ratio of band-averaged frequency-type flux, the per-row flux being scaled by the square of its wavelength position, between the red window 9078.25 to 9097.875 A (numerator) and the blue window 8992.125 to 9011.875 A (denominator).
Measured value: 1.04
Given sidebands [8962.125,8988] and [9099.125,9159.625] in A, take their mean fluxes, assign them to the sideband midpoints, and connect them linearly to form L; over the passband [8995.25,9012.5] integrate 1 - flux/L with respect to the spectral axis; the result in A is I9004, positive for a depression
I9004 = 1.00 A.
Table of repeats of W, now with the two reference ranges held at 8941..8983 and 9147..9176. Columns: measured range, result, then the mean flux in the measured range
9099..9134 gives 0.7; 13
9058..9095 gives 0.5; 13.2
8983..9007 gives 0.9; 13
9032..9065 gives 0.7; 13.1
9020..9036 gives 0.5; 13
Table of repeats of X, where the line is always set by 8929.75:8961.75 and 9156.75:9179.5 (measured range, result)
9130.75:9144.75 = 0.3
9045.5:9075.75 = 1.0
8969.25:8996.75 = 0.4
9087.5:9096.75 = 0.4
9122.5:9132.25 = 0.4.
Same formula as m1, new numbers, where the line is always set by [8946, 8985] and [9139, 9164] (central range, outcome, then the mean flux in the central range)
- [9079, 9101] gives 0.2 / 13.2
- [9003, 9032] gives 2.1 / 12.5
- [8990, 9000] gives 0.4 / 13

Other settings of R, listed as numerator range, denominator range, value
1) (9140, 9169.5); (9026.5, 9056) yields 1.02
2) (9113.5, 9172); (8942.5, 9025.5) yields 1.03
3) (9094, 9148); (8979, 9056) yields 1.03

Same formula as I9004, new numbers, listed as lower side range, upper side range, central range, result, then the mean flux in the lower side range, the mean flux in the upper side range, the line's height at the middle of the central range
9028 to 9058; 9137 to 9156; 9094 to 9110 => 0.3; 13.2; 13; 13.1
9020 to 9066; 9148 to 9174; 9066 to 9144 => -0.3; 13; 13.1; 13.1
